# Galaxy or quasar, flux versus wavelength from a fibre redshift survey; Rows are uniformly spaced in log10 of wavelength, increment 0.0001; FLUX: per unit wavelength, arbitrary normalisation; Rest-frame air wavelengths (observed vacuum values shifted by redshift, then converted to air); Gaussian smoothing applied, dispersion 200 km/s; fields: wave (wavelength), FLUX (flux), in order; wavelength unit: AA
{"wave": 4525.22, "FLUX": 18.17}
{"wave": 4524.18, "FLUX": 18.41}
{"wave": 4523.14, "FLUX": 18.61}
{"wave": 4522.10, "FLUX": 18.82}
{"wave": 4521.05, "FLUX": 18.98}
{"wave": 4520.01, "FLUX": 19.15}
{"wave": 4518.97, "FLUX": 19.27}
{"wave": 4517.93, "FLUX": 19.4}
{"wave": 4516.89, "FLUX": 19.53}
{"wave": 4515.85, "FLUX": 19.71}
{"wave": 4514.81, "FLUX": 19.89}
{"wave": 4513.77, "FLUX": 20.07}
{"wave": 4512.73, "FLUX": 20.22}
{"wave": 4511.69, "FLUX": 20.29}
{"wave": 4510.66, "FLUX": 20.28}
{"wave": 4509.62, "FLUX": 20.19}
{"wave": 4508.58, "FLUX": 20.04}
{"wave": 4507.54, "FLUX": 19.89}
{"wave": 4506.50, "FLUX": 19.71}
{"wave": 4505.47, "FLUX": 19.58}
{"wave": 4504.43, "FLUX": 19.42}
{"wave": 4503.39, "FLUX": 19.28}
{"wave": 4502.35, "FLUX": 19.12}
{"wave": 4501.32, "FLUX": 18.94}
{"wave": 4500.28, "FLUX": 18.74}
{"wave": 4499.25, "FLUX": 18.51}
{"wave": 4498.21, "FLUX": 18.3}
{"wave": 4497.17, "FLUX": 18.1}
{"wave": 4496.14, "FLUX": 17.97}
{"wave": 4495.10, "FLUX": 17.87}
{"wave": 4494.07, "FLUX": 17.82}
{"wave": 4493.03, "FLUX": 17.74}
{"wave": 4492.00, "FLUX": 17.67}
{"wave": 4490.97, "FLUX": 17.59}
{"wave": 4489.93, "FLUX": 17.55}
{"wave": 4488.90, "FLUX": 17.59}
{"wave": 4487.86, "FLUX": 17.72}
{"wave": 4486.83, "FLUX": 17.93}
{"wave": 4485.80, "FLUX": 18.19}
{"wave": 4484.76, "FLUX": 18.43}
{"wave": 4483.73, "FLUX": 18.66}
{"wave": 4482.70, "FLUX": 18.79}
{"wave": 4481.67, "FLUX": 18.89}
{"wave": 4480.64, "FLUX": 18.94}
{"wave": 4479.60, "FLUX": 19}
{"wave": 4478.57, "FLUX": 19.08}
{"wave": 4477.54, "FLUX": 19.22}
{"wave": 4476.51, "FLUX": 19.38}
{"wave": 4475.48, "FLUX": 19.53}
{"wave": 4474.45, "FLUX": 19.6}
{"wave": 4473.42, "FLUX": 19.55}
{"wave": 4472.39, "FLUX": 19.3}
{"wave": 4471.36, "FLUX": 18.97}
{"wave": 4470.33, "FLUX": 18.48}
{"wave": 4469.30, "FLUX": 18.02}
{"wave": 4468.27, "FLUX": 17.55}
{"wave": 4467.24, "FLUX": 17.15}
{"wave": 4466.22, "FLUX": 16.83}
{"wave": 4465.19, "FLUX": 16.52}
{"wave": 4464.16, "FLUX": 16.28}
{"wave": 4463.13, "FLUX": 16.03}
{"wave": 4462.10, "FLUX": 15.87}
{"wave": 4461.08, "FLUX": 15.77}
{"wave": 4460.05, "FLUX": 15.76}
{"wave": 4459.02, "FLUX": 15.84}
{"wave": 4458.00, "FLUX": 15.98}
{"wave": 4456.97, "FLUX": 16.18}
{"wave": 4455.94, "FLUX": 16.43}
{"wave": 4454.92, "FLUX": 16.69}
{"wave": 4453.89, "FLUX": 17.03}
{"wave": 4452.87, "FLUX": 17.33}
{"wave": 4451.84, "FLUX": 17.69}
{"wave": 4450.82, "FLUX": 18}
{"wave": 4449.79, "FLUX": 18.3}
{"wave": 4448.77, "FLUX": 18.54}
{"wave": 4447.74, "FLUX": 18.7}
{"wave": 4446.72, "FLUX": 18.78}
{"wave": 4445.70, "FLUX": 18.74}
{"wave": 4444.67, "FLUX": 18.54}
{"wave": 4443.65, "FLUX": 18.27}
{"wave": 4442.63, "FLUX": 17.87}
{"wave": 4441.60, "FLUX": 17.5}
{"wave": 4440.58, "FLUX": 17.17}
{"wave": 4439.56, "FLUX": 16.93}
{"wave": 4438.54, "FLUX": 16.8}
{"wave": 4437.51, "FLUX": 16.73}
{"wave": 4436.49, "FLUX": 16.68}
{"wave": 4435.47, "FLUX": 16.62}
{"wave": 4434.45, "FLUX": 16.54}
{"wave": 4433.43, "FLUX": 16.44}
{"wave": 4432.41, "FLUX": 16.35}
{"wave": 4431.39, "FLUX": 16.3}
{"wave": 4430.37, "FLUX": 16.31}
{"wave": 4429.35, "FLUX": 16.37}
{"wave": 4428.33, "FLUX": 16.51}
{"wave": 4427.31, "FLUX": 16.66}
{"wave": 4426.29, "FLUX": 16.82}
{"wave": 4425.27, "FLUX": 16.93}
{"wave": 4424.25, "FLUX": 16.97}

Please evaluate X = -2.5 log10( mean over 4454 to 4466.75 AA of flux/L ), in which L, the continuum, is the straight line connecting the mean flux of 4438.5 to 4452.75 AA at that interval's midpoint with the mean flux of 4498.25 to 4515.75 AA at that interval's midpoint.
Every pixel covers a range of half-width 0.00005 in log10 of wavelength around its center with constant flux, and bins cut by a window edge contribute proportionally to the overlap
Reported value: 0.14 mag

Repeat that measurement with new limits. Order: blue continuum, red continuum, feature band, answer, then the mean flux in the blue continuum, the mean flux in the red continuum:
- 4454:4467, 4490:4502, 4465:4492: -0.08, 16.2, 18.1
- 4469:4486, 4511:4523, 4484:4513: 0.03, 19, 19.6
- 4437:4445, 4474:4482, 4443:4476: 0.04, 17.5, 19.2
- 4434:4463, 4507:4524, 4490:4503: 0.04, 17.2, 19.6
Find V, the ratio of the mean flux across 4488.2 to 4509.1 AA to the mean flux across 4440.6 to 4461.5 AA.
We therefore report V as 1.1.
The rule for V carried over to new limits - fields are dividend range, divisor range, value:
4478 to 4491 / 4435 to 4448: 1.04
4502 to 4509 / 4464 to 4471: 1.13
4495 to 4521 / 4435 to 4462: 1.12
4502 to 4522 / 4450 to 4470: 1.18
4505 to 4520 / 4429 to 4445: 1.17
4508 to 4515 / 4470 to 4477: 1.05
